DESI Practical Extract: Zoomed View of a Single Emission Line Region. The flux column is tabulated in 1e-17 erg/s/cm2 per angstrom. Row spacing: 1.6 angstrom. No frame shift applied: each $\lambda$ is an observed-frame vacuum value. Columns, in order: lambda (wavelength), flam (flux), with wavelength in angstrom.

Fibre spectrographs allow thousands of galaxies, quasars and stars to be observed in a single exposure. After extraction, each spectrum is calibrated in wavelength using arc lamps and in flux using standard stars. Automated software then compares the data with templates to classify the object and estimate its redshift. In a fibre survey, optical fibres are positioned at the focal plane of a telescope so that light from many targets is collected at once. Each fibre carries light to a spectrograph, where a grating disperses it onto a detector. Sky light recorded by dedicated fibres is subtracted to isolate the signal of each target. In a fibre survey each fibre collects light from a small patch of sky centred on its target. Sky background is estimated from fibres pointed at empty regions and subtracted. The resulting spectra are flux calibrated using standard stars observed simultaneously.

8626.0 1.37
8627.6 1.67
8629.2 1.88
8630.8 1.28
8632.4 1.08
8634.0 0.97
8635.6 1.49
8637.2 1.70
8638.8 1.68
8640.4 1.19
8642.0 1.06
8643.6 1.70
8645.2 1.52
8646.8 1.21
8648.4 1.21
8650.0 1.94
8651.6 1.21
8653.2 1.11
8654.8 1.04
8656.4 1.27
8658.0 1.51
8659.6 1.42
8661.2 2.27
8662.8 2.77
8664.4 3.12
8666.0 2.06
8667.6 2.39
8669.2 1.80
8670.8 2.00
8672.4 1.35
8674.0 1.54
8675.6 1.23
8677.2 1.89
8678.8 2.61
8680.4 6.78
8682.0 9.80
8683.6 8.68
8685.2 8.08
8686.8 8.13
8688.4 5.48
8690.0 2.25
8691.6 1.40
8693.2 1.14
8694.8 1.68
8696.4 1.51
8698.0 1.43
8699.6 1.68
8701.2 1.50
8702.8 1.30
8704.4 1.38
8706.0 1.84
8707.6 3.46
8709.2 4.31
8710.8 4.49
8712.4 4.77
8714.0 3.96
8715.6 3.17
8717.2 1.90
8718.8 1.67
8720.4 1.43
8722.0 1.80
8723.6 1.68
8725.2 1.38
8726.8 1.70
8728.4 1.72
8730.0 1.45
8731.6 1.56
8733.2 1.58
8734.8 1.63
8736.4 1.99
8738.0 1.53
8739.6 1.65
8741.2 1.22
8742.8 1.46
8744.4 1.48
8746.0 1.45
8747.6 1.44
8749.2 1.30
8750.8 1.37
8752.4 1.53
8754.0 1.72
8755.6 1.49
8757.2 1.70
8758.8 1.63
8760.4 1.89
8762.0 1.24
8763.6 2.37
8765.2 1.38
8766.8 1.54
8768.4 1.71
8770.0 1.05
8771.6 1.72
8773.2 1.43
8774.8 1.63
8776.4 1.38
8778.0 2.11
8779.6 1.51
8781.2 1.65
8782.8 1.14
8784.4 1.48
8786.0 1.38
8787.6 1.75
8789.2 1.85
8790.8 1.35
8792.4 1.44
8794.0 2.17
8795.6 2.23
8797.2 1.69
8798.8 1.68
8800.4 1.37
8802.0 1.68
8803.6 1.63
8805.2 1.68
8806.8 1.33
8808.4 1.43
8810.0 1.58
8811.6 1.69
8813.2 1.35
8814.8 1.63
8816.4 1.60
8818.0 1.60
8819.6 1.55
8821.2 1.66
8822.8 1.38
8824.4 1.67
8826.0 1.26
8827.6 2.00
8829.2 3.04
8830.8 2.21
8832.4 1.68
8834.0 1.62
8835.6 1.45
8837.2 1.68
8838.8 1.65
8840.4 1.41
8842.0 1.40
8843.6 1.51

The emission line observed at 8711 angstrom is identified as [N II]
